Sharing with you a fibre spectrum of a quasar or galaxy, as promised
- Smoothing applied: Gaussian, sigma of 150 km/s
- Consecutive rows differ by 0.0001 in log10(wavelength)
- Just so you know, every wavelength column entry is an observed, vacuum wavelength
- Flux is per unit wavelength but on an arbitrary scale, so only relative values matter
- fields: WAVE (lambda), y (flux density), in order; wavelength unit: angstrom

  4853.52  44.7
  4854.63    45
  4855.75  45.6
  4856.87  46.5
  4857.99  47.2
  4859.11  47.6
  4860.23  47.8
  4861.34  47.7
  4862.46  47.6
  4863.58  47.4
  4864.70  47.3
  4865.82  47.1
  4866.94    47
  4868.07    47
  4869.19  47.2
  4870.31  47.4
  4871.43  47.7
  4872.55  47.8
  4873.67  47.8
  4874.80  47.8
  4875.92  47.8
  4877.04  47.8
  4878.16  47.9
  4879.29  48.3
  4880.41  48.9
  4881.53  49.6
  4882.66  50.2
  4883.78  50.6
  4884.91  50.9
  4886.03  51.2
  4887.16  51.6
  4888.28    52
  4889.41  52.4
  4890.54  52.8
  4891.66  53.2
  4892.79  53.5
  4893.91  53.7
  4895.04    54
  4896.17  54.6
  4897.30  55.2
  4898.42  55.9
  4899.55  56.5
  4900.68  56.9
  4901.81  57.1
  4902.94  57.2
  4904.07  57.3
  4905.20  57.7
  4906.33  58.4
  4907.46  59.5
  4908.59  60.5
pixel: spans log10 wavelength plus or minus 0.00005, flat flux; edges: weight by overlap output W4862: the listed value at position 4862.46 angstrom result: 47.6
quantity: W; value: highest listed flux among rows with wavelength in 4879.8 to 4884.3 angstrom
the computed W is 50.6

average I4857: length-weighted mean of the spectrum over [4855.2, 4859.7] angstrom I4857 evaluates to 46.7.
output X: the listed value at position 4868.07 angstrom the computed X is 47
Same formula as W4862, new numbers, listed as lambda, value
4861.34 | 47.7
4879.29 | 48.3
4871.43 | 47.7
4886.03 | 51.2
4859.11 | 47.6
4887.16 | 51.6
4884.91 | 50.9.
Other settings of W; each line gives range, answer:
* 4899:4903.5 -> 57.2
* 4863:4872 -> 47.7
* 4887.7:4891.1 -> 52.8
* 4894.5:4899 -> 55.9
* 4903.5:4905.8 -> 57.7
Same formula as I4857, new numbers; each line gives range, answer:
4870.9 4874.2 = 47.8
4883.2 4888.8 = 51.3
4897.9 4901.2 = 56.4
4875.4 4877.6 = 47.9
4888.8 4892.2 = 52.8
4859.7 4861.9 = 47.9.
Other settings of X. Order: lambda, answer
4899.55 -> 56.5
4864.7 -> 47.3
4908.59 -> 60.5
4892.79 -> 53.5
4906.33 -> 58.4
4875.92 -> 47.8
